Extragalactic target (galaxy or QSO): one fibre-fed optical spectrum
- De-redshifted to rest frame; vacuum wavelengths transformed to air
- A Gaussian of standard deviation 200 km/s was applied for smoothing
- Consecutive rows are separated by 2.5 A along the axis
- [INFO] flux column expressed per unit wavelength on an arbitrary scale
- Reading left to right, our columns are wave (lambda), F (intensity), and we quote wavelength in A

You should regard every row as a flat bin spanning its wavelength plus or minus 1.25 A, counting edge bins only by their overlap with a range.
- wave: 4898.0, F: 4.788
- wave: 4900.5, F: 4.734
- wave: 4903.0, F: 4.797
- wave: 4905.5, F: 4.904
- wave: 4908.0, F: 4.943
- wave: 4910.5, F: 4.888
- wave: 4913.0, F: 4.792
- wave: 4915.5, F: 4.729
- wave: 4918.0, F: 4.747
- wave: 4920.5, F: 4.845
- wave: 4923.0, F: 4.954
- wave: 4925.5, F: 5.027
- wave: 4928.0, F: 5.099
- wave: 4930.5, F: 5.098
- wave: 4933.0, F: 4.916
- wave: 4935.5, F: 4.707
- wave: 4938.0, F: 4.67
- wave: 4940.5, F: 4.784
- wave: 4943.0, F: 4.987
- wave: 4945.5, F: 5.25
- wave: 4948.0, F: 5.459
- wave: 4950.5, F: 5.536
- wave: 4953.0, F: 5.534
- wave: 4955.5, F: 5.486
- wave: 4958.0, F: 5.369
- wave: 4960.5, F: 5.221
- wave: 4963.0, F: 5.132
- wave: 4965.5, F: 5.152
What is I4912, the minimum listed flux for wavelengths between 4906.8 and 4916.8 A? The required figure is 4.729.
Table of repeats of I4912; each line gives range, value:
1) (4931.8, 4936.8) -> 4.707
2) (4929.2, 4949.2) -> 4.67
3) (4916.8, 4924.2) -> 4.747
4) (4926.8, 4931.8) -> 5.098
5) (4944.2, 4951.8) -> 5.25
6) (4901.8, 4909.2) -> 4.797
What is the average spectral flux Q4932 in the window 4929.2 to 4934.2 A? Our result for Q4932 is 5.01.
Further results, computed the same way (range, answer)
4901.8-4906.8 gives 4.85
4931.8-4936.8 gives 4.81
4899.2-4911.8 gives 4.85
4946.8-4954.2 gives 5.51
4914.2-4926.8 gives 4.86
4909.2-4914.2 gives 4.84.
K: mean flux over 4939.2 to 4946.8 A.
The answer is 5.01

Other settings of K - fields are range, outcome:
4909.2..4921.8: 4.8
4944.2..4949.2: 5.35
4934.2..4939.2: 4.69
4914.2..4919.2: 4.74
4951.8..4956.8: 5.51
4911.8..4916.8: 4.76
